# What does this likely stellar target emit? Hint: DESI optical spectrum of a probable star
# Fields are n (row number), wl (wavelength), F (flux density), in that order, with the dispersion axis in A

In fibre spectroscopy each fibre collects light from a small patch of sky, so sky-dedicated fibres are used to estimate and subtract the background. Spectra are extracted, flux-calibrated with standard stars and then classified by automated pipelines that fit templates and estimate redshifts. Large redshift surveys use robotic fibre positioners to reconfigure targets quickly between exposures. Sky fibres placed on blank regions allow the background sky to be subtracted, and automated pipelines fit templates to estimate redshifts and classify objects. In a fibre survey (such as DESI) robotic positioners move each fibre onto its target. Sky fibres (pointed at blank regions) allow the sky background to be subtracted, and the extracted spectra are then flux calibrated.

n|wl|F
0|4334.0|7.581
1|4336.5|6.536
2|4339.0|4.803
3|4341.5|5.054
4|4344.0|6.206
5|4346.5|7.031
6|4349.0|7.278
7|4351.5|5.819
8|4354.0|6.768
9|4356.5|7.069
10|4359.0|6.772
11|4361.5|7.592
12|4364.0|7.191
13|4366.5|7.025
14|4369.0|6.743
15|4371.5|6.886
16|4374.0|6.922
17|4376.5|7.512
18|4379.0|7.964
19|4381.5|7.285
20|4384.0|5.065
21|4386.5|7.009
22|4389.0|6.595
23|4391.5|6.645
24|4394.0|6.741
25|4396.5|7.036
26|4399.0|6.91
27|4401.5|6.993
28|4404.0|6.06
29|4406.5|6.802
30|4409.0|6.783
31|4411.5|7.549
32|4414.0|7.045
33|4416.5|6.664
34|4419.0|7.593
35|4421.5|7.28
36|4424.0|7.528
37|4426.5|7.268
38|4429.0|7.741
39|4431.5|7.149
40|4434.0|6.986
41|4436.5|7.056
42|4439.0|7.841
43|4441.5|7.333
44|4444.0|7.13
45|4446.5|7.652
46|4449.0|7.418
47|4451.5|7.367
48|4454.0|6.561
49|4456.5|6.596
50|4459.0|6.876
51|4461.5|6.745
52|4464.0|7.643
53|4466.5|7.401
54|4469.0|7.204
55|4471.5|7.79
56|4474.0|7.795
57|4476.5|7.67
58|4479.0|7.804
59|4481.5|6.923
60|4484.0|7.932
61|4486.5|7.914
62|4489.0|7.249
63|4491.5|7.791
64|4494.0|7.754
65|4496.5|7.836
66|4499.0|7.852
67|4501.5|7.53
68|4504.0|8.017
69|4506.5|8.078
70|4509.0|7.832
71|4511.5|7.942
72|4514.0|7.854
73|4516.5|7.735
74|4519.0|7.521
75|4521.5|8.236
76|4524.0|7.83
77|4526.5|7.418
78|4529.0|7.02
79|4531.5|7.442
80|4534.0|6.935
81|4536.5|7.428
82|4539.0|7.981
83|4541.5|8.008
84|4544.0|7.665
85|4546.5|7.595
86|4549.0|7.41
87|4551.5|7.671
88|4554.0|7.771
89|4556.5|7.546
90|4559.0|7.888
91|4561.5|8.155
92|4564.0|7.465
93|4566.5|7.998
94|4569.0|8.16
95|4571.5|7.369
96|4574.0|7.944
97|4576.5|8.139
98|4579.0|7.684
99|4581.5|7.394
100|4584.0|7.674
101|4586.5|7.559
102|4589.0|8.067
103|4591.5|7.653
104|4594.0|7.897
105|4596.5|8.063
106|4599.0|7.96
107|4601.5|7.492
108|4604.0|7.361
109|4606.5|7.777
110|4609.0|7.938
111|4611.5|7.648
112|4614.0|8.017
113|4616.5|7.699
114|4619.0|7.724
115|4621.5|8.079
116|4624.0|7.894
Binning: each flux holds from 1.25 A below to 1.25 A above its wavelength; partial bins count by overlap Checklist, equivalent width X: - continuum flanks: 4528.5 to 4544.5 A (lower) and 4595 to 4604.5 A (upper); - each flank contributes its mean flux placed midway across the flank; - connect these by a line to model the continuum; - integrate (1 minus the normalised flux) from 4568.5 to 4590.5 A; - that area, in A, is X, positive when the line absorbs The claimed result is -0.25 A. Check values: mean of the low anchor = 7.51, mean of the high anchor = 7.75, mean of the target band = 7.76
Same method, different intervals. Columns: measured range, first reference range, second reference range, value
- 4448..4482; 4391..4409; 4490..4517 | 0.7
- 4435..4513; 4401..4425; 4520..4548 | -2.0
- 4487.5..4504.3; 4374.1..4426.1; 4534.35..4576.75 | -0.6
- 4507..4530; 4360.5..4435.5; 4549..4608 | -0.7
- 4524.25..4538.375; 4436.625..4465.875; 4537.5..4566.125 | 0.6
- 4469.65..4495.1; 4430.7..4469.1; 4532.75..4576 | -1.0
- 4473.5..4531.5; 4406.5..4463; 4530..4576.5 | -1.8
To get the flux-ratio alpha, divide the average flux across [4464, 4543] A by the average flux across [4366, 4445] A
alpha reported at 1.09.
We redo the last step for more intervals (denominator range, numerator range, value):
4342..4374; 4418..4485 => 1.08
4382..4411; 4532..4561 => 1.15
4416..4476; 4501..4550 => 1.05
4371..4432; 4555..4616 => 1.11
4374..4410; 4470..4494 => 1.12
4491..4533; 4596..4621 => 1.00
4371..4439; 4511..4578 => 1.10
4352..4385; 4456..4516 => 1.09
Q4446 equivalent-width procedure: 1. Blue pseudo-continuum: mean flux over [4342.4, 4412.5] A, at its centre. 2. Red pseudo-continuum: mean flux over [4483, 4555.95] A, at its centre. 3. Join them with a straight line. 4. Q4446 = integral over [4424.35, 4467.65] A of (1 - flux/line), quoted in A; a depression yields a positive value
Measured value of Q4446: 0.19 A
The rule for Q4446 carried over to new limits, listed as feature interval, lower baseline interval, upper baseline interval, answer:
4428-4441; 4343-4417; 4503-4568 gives -0.3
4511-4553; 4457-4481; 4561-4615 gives -0.1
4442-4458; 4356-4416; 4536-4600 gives 0.2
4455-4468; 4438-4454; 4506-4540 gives 0.7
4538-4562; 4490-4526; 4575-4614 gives 0.1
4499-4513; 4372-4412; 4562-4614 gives -0.9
